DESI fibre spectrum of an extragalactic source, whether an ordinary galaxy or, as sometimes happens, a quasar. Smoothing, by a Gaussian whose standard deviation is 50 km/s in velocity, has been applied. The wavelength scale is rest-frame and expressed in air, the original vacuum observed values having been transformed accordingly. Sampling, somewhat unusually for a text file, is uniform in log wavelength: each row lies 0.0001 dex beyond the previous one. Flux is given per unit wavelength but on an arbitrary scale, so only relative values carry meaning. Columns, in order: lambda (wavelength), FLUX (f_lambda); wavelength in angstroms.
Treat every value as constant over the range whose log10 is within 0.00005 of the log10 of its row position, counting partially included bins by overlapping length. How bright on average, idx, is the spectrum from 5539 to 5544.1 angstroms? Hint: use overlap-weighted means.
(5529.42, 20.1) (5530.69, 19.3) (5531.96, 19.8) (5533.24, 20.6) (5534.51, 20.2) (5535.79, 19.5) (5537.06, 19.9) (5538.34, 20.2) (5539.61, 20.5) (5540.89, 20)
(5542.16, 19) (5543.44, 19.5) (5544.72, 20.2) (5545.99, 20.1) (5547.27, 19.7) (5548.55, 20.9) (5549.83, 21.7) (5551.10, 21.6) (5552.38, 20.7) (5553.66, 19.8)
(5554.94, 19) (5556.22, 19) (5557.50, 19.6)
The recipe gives 19.7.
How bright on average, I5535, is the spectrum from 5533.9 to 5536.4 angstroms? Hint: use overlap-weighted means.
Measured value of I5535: 19.8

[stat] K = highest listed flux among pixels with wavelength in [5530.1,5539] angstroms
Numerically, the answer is 20.6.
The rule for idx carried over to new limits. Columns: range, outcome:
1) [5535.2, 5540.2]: 20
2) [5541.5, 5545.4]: 19.6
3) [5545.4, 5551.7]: 20.8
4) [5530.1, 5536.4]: 19.9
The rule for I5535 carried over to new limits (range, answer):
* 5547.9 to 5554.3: 20.9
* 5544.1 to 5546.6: 20.2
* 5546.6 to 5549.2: 20.2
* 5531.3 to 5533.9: 20.2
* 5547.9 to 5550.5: 21.3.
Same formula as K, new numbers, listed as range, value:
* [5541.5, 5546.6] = 20.2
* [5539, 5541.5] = 20.5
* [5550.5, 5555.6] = 21.6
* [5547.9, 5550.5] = 21.7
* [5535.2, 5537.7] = 19.9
